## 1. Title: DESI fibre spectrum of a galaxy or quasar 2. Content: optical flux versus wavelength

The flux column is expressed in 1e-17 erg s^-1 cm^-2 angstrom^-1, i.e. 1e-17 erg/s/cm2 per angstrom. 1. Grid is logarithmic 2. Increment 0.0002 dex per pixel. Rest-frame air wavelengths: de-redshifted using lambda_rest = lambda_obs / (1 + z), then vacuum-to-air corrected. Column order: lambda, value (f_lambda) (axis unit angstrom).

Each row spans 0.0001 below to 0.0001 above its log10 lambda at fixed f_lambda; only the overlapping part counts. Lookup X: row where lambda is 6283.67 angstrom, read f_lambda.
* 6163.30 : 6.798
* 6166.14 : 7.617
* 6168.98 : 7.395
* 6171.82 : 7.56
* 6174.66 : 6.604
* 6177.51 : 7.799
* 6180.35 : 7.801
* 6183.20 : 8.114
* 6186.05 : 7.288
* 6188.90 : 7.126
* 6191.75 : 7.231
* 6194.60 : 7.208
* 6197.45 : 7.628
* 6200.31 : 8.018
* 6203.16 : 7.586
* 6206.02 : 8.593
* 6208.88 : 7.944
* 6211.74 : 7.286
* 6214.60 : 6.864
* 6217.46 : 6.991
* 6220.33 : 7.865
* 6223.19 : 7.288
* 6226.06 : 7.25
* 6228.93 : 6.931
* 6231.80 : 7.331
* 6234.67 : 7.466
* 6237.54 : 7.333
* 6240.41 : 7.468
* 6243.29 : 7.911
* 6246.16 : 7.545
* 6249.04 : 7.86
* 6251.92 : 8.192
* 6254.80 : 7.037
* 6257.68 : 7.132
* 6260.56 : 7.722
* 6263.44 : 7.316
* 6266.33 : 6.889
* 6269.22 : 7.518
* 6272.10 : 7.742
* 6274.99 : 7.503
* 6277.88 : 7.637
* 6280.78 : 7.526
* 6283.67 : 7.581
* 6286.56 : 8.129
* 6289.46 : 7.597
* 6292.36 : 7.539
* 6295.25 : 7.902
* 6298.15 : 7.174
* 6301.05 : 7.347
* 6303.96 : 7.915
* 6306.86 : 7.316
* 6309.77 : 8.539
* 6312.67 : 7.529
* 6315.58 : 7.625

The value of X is 7.581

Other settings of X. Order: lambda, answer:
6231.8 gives 7.331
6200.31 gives 8.018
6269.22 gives 7.518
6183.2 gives 8.114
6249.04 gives 7.86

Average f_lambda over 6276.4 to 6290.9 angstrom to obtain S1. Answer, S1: 7.69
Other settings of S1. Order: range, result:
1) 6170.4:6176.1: 7.08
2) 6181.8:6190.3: 7.51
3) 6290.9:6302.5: 7.49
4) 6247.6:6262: 7.59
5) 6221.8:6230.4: 7.15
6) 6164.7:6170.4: 7.5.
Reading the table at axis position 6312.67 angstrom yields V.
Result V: 7.529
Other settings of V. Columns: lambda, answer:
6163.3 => 6.798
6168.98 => 7.395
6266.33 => 6.889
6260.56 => 7.722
